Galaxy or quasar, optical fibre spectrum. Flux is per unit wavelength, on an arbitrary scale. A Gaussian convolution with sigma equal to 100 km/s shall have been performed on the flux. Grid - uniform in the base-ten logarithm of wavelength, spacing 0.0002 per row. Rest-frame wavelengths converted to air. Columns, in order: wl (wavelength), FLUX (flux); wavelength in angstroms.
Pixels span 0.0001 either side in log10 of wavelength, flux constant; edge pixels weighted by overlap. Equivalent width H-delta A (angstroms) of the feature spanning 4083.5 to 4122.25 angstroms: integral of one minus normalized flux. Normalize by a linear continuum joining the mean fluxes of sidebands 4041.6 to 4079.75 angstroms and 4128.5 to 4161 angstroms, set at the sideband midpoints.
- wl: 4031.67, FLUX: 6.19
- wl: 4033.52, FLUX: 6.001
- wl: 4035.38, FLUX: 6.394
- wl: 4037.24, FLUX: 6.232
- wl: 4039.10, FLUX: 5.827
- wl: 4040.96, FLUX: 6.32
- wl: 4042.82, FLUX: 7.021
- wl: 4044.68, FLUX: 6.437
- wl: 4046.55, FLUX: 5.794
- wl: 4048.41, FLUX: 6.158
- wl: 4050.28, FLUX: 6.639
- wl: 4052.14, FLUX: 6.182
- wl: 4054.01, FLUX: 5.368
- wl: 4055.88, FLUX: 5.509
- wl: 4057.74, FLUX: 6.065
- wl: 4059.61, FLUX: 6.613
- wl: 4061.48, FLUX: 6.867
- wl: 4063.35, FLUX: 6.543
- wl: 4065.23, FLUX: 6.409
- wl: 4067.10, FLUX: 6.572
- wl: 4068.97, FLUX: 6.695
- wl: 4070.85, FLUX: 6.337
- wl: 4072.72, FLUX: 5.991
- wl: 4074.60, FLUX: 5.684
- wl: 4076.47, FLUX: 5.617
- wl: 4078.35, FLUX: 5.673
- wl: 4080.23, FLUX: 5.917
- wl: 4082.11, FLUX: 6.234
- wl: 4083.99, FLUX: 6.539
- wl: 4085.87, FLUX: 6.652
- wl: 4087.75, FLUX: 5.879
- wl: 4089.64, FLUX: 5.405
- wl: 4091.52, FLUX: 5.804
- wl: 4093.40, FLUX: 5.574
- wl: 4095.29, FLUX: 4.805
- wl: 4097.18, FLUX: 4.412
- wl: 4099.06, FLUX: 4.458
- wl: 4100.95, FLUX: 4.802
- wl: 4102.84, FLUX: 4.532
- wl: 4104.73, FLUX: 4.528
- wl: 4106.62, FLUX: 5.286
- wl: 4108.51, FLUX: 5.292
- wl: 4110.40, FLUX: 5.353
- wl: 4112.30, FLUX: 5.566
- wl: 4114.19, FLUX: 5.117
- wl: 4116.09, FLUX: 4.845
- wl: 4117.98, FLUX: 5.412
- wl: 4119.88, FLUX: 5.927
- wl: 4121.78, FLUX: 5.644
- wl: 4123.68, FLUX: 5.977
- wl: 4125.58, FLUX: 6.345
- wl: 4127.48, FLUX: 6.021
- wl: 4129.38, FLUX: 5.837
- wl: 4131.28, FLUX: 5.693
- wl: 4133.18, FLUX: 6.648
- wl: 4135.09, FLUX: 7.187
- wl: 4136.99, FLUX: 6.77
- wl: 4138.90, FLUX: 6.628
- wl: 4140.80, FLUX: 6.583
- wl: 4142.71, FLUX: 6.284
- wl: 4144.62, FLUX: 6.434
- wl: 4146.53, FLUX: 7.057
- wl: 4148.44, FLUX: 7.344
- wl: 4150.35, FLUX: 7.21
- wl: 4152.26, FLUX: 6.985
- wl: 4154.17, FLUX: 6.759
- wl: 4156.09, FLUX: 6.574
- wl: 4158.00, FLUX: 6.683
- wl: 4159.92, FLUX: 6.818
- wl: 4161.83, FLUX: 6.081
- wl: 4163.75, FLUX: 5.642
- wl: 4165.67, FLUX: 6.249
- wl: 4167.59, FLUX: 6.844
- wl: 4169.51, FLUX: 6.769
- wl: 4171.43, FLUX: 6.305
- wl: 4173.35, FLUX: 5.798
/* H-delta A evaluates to 6.8 angstroms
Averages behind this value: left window 6.21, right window 6.68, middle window 5.31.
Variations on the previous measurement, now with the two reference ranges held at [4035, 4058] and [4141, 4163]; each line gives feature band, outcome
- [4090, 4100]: 2.2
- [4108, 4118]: 1.9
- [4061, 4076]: -0.2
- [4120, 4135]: 1.2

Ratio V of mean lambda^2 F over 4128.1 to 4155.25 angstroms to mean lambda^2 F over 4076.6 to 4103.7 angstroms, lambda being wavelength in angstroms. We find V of 1.25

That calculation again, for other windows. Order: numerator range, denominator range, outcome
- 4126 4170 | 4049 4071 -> 1.09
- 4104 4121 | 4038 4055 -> 0.88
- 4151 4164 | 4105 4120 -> 1.27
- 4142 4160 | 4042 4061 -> 1.16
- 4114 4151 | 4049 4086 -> 1.04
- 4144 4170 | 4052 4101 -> 1.18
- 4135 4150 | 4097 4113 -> 1.40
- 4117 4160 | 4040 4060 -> 1.09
